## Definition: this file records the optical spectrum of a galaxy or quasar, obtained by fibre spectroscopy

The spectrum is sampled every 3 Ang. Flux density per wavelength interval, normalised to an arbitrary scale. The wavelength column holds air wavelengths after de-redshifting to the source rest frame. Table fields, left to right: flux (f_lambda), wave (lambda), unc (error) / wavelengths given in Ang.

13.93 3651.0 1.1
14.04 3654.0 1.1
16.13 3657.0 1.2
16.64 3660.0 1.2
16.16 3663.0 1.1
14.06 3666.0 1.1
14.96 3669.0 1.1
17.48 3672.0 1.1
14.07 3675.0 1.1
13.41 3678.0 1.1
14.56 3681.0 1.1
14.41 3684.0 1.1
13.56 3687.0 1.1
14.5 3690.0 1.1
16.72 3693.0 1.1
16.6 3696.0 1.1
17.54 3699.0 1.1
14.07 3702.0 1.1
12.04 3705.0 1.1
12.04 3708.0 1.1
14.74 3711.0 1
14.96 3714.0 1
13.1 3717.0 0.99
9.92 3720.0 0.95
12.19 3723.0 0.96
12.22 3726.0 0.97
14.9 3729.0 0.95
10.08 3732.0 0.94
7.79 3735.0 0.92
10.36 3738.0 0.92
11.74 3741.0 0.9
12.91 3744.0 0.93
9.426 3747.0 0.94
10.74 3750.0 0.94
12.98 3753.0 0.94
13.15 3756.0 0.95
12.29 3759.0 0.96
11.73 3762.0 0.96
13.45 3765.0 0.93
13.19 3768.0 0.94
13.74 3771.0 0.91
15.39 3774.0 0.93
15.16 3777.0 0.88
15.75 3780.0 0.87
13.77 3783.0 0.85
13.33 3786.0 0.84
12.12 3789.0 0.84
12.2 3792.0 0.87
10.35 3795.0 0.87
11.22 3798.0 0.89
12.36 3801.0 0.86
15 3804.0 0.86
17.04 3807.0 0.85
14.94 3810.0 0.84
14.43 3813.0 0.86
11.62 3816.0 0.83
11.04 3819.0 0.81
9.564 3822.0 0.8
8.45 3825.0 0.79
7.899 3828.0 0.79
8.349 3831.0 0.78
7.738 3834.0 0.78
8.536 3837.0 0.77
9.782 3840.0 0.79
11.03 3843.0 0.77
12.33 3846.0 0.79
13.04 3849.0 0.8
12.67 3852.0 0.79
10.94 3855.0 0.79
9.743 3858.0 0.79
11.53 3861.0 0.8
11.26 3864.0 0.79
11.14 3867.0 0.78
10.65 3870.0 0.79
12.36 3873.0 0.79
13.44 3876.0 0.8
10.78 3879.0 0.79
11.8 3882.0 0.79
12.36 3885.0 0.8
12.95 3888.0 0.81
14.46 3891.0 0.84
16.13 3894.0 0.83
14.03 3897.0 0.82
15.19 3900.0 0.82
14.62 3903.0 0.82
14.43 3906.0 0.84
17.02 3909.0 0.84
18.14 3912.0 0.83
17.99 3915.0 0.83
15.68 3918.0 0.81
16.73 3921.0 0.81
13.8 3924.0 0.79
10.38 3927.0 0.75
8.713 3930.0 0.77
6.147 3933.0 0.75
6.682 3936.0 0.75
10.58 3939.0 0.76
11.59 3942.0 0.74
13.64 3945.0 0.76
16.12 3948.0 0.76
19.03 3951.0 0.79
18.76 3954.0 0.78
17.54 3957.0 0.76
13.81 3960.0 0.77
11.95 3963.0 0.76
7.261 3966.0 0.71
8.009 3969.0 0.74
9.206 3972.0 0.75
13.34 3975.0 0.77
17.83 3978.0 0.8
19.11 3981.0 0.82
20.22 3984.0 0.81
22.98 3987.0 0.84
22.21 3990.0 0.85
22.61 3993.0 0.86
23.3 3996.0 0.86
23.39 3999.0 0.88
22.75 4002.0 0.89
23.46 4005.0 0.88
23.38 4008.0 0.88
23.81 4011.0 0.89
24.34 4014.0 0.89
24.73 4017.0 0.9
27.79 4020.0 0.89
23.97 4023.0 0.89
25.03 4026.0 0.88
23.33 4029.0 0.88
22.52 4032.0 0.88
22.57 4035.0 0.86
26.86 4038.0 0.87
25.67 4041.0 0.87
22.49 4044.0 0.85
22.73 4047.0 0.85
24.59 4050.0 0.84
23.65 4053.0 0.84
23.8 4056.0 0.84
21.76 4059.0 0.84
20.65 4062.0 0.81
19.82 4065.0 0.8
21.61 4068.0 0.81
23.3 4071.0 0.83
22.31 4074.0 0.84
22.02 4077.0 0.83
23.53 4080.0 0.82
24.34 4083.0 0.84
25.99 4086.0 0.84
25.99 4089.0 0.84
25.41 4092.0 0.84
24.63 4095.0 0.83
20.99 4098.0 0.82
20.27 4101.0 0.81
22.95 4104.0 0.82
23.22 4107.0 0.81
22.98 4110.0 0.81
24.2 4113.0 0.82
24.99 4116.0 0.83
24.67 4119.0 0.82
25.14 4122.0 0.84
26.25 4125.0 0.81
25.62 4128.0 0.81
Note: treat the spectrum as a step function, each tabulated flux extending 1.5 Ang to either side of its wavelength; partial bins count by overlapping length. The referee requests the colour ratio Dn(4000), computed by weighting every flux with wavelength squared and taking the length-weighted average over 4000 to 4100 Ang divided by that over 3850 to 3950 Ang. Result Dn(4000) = 2.0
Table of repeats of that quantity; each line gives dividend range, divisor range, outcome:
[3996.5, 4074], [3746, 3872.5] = 2.21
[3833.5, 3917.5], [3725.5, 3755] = 1.22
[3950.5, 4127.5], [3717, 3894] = 2.06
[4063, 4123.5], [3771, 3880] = 2.26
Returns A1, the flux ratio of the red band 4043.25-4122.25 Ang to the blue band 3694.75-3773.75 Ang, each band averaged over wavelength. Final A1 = 1.8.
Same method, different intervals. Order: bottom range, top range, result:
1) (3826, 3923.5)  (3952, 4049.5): 1.63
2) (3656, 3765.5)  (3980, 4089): 1.73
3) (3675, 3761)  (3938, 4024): 1.43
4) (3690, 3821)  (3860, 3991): 1.06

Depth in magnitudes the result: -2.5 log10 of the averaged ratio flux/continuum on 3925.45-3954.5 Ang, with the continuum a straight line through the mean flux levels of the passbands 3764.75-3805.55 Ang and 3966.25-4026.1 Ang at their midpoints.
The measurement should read 0.49 mag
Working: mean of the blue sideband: 13.4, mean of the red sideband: 20.7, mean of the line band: 11.9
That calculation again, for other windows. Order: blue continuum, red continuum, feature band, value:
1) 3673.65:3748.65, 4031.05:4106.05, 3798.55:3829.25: 0.29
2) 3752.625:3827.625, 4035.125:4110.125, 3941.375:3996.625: 0.20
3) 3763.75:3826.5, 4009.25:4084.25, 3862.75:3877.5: 0.34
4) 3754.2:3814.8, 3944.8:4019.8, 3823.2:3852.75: 0.45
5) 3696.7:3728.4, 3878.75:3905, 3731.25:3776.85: 0.12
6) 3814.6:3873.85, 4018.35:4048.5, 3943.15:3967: 0.24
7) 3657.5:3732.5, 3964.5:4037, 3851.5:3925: 0.33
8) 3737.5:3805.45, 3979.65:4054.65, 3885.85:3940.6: 0.36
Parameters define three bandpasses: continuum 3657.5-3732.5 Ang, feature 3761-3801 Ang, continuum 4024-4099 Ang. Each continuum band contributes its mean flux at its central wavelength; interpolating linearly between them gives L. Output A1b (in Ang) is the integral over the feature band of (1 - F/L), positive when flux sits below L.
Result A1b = 7.9 Ang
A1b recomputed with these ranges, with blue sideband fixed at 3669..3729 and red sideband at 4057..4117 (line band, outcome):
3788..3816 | 5.6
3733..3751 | 5.5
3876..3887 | 3.8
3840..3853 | 4.1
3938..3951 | 4.0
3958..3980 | 9.1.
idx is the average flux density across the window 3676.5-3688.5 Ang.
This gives 14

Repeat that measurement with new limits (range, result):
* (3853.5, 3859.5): 10.3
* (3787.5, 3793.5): 12.2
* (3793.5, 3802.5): 11.3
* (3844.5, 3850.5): 12.7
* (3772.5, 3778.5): 15.3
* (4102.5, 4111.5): 23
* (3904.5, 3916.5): 16.9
